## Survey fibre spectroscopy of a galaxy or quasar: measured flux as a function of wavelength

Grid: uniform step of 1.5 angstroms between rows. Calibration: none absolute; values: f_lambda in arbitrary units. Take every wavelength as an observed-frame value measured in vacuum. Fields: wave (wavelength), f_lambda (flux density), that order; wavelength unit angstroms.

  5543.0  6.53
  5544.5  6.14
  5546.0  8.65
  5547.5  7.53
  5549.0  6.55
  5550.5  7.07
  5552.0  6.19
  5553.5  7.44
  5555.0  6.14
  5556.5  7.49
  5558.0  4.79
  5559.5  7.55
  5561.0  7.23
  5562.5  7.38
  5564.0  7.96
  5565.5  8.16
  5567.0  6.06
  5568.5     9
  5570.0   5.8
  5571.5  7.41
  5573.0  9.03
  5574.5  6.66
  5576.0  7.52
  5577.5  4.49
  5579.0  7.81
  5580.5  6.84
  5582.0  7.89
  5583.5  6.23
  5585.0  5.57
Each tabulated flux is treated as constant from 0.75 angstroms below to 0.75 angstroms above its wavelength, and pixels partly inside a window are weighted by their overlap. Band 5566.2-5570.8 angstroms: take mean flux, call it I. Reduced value 6.97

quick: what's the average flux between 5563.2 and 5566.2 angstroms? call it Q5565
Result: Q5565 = 8.05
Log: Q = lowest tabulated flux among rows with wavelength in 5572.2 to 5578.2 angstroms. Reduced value 4.49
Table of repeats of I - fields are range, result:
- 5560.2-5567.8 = 7.37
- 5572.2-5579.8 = 7.1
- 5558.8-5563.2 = 7.38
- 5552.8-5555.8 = 6.79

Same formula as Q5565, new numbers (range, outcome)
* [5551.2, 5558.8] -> 6.42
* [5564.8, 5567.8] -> 7.12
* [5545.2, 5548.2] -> 8.07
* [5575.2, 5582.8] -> 6.9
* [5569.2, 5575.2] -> 7.24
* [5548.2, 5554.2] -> 6.81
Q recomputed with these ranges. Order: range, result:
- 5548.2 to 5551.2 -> 6.55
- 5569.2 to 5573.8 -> 5.8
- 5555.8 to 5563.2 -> 4.79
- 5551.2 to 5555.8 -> 6.14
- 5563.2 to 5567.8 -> 6.06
